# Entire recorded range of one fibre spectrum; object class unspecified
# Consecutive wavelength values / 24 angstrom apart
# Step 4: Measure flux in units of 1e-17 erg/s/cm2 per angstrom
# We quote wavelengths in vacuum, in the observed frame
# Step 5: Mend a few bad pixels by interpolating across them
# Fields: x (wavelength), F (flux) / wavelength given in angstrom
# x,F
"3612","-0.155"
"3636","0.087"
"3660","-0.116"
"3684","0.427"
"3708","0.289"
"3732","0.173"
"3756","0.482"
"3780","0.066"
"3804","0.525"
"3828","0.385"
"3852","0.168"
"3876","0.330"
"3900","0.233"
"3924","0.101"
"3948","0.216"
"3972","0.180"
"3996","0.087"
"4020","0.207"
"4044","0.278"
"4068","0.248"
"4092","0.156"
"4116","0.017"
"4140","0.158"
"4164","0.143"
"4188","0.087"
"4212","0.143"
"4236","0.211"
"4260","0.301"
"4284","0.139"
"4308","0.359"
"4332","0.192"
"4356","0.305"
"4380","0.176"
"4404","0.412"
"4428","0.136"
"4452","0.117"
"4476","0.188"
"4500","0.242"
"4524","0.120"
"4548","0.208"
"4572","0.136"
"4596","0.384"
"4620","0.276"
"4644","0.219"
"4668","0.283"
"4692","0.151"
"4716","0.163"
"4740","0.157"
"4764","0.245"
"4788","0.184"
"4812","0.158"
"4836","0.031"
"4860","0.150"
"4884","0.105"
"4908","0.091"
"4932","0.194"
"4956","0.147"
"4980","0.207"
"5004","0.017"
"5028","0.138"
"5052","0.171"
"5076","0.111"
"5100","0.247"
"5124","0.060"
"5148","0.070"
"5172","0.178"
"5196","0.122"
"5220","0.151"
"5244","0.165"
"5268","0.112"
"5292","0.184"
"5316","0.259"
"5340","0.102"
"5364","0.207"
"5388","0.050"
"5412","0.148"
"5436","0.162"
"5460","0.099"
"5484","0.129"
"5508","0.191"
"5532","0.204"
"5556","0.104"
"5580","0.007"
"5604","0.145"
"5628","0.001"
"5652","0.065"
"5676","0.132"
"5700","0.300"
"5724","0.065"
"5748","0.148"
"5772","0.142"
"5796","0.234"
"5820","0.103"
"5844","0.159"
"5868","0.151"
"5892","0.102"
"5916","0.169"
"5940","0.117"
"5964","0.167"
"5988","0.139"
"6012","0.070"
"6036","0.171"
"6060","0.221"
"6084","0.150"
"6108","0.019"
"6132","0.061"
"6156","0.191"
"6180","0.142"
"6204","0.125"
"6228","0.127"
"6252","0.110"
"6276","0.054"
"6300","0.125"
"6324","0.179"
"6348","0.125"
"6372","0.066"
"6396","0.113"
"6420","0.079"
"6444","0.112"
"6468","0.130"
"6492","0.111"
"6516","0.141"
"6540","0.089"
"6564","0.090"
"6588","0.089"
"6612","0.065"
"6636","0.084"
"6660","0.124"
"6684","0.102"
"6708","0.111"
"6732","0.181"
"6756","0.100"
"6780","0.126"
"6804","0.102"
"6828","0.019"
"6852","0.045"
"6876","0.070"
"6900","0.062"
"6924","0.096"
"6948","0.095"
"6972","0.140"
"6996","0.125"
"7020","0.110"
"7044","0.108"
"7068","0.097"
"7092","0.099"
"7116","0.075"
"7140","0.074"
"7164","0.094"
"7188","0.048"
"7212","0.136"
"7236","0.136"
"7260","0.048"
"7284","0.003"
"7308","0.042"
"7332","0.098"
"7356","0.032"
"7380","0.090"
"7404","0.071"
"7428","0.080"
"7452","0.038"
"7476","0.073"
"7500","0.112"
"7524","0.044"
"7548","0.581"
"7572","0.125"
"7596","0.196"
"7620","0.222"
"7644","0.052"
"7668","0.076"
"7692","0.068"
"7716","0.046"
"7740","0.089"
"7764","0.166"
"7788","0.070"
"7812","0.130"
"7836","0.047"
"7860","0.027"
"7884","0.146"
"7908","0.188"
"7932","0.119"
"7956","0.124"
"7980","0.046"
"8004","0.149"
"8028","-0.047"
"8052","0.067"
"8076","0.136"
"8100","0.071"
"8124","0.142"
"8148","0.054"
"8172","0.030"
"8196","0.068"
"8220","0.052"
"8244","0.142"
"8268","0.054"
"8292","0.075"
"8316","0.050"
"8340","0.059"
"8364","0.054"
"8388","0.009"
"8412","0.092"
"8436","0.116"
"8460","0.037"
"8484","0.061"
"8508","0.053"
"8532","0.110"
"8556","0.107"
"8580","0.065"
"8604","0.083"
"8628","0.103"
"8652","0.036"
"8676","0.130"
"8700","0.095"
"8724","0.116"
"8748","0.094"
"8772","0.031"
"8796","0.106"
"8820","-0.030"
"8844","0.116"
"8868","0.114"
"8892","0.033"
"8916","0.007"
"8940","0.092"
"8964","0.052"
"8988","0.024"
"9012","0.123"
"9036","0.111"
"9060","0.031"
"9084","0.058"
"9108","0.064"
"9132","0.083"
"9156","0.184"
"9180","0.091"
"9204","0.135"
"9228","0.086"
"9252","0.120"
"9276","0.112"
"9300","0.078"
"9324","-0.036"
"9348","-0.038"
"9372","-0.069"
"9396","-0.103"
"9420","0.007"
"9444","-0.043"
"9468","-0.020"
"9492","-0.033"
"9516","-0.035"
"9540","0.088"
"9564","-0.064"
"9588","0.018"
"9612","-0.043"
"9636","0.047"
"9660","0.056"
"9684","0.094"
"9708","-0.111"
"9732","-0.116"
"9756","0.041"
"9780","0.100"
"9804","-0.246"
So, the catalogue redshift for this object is 1.02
